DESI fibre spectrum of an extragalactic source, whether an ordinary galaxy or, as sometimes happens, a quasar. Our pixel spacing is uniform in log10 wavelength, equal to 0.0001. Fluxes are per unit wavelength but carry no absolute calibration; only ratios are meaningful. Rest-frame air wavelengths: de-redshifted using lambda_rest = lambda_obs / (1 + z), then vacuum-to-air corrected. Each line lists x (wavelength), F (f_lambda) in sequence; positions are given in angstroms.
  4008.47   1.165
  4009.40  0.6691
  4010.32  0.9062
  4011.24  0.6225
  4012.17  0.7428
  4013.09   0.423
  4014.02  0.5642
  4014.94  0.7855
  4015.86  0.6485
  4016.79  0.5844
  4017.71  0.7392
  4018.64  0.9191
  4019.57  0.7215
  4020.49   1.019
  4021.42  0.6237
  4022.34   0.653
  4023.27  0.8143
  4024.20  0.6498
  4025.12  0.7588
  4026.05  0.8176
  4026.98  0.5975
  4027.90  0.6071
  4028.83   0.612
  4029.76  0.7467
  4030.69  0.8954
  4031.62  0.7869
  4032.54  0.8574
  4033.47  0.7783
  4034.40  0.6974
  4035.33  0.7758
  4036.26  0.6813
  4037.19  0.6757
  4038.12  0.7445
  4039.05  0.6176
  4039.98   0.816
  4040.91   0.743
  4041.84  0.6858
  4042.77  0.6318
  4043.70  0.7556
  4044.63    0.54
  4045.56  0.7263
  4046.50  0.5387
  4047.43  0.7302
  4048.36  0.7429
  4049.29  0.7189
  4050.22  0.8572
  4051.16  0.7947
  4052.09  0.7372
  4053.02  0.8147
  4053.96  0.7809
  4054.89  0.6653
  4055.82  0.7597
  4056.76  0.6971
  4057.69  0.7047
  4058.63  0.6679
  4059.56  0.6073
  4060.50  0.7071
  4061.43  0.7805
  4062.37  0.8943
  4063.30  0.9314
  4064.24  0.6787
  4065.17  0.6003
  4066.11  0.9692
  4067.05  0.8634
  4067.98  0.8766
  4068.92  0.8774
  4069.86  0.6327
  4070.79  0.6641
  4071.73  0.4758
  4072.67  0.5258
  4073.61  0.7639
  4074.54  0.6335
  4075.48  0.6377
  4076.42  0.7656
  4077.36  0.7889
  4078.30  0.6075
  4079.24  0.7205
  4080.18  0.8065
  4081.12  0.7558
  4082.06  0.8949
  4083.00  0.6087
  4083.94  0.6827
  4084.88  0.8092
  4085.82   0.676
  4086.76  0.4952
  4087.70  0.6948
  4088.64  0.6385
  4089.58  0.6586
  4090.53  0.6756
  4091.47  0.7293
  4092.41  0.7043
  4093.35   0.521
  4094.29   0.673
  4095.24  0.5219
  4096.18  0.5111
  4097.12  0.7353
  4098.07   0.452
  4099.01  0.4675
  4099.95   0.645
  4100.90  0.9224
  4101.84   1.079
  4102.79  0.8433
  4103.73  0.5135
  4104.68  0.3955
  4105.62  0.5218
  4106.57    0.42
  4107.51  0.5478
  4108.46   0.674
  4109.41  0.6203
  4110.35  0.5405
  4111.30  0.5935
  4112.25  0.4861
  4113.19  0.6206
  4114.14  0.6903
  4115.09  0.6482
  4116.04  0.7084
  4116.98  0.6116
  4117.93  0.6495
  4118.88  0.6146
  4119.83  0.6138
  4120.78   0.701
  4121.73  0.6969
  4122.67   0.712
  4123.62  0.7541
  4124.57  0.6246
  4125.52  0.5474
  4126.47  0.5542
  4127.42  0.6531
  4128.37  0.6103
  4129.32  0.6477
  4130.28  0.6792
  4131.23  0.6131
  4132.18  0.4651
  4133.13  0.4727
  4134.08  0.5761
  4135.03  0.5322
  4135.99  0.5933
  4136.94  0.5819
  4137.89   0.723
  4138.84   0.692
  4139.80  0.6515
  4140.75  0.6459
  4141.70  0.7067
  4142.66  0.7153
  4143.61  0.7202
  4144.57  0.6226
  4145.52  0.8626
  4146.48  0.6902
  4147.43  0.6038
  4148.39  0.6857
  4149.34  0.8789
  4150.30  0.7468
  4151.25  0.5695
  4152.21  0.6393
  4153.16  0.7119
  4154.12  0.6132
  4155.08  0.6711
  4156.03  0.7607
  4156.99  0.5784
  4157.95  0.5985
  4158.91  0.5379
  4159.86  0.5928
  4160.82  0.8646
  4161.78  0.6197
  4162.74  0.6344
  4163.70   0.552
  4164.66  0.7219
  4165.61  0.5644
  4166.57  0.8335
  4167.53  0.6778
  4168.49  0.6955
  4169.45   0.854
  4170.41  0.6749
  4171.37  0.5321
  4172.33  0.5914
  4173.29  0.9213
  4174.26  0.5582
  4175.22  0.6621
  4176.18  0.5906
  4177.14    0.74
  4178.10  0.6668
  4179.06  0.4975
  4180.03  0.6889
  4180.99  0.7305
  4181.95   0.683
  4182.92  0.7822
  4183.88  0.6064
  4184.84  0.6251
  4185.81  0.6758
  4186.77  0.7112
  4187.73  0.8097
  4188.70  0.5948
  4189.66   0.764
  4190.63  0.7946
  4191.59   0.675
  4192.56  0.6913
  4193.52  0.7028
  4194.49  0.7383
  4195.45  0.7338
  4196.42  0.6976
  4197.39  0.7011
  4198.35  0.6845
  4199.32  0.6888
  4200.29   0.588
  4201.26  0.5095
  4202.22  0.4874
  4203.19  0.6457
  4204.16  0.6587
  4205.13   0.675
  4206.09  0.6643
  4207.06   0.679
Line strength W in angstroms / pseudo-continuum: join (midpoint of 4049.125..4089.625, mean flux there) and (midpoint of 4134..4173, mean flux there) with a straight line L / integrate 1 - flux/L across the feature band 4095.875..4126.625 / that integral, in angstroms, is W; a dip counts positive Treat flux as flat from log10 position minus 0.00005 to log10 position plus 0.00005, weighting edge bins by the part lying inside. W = 3.0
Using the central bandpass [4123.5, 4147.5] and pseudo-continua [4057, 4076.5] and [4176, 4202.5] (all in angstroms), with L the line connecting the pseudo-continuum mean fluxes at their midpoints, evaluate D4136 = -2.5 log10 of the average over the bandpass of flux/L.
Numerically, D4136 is 0.102 mag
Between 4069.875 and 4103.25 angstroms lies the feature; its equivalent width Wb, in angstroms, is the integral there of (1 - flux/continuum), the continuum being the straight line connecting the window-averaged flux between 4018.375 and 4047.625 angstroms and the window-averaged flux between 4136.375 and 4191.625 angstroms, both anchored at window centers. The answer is 1.3 angstroms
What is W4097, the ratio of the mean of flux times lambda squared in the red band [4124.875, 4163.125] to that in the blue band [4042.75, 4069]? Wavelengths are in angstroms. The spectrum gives 0.9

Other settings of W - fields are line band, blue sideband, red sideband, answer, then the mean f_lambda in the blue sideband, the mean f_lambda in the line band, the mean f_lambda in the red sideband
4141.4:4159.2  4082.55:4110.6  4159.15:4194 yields -0.4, 0.633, 0.681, 0.682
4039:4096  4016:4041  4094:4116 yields -2.9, 0.737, 0.709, 0.615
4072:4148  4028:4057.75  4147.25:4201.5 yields 6.0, 0.727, 0.647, 0.677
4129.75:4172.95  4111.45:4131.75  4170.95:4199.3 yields 0.2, 0.639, 0.658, 0.685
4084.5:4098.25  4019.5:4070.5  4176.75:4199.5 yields 1.7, 0.739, 0.636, 0.695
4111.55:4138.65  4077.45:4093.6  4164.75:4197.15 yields 2.7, 0.692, 0.621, 0.69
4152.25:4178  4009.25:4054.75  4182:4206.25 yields 0.7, 0.721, 0.667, 0.677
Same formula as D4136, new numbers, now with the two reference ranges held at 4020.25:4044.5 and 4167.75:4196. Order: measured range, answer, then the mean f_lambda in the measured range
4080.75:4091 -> 0.04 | 0.689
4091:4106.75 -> 0.13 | 0.631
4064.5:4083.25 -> -0.01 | 0.724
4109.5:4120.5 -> 0.15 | 0.618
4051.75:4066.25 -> -0.04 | 0.745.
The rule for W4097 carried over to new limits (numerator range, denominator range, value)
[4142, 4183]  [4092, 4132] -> 1.11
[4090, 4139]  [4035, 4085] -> 0.88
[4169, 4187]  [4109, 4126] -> 1.09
